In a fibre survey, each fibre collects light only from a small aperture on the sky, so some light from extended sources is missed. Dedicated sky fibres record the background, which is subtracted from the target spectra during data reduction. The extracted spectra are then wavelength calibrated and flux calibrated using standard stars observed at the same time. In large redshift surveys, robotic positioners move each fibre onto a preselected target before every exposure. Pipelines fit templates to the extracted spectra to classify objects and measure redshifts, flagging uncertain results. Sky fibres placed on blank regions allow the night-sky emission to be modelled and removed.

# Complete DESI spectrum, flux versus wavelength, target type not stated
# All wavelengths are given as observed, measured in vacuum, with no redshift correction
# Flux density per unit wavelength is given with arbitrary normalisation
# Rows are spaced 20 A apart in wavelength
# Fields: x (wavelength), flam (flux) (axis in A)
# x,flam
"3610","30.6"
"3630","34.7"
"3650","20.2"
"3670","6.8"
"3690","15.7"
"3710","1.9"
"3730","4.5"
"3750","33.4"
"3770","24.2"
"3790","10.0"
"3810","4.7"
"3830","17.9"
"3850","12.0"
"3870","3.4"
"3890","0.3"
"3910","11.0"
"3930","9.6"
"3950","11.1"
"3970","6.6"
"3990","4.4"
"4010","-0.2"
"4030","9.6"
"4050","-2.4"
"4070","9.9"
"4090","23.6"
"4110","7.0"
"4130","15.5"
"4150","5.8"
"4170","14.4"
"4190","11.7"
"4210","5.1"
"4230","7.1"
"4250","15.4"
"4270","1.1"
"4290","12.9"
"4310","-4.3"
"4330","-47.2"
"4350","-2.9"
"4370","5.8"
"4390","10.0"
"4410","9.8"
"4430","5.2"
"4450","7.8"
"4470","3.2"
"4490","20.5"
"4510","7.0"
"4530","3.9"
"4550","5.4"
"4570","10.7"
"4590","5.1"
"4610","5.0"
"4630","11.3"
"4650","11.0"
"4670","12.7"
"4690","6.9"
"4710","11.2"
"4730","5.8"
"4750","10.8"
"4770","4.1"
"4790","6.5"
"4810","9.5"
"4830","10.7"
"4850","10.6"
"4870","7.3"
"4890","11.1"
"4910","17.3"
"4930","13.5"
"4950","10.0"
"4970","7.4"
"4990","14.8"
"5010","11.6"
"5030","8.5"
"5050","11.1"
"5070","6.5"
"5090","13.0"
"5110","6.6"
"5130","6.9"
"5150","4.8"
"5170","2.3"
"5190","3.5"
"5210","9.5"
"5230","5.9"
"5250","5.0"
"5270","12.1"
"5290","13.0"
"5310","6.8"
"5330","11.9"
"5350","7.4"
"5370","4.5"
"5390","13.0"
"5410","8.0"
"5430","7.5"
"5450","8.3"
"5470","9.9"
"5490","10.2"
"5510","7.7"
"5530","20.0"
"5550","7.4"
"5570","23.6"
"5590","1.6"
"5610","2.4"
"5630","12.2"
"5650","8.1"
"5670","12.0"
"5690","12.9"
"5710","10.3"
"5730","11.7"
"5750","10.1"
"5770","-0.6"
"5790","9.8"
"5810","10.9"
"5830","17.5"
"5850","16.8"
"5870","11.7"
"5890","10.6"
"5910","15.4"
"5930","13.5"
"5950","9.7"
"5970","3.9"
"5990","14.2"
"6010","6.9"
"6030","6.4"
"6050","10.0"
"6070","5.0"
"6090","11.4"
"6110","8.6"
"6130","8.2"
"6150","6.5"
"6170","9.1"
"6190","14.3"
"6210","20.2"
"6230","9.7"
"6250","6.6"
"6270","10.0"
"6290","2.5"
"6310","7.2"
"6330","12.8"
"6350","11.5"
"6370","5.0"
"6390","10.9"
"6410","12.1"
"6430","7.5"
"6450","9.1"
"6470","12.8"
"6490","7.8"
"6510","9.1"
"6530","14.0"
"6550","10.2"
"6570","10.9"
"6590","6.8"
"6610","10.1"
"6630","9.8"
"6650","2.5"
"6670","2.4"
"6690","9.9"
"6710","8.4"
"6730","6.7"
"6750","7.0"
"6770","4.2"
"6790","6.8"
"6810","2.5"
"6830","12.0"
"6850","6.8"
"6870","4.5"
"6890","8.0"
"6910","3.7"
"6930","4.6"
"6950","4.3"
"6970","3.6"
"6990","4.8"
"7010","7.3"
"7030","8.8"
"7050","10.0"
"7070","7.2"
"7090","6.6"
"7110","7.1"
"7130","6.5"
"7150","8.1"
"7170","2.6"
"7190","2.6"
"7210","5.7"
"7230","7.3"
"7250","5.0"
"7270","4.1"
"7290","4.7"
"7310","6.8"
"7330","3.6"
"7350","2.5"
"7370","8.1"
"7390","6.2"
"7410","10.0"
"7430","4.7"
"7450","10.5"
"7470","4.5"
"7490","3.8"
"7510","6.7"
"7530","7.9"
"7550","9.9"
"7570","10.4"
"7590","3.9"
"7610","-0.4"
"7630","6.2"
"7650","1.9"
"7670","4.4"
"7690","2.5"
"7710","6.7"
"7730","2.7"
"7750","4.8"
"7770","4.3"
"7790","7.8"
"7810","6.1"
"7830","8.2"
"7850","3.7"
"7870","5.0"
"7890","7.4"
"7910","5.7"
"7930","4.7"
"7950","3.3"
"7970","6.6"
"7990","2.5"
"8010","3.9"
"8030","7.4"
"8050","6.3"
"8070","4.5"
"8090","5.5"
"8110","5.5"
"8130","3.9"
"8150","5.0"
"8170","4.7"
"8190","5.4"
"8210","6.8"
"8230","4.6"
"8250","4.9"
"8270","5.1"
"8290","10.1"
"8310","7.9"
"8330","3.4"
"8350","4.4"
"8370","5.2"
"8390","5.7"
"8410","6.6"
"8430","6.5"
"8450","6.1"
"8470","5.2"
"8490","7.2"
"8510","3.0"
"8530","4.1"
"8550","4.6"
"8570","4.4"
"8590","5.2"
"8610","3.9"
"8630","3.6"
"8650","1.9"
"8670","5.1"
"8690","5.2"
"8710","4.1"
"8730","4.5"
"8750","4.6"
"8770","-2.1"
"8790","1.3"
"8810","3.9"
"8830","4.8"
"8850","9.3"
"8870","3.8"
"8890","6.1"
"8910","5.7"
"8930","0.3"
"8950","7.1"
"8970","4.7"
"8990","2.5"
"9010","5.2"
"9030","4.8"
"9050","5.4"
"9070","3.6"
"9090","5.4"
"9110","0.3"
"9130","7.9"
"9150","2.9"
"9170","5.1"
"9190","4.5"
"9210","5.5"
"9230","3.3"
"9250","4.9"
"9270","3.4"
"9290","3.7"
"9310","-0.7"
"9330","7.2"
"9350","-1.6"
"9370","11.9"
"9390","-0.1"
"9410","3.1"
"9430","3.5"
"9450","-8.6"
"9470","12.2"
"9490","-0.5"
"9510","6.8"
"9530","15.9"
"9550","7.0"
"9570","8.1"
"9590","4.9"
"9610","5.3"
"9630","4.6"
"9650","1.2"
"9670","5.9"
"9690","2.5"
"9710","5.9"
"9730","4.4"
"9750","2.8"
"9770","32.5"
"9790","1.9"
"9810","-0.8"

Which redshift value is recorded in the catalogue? 1.62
